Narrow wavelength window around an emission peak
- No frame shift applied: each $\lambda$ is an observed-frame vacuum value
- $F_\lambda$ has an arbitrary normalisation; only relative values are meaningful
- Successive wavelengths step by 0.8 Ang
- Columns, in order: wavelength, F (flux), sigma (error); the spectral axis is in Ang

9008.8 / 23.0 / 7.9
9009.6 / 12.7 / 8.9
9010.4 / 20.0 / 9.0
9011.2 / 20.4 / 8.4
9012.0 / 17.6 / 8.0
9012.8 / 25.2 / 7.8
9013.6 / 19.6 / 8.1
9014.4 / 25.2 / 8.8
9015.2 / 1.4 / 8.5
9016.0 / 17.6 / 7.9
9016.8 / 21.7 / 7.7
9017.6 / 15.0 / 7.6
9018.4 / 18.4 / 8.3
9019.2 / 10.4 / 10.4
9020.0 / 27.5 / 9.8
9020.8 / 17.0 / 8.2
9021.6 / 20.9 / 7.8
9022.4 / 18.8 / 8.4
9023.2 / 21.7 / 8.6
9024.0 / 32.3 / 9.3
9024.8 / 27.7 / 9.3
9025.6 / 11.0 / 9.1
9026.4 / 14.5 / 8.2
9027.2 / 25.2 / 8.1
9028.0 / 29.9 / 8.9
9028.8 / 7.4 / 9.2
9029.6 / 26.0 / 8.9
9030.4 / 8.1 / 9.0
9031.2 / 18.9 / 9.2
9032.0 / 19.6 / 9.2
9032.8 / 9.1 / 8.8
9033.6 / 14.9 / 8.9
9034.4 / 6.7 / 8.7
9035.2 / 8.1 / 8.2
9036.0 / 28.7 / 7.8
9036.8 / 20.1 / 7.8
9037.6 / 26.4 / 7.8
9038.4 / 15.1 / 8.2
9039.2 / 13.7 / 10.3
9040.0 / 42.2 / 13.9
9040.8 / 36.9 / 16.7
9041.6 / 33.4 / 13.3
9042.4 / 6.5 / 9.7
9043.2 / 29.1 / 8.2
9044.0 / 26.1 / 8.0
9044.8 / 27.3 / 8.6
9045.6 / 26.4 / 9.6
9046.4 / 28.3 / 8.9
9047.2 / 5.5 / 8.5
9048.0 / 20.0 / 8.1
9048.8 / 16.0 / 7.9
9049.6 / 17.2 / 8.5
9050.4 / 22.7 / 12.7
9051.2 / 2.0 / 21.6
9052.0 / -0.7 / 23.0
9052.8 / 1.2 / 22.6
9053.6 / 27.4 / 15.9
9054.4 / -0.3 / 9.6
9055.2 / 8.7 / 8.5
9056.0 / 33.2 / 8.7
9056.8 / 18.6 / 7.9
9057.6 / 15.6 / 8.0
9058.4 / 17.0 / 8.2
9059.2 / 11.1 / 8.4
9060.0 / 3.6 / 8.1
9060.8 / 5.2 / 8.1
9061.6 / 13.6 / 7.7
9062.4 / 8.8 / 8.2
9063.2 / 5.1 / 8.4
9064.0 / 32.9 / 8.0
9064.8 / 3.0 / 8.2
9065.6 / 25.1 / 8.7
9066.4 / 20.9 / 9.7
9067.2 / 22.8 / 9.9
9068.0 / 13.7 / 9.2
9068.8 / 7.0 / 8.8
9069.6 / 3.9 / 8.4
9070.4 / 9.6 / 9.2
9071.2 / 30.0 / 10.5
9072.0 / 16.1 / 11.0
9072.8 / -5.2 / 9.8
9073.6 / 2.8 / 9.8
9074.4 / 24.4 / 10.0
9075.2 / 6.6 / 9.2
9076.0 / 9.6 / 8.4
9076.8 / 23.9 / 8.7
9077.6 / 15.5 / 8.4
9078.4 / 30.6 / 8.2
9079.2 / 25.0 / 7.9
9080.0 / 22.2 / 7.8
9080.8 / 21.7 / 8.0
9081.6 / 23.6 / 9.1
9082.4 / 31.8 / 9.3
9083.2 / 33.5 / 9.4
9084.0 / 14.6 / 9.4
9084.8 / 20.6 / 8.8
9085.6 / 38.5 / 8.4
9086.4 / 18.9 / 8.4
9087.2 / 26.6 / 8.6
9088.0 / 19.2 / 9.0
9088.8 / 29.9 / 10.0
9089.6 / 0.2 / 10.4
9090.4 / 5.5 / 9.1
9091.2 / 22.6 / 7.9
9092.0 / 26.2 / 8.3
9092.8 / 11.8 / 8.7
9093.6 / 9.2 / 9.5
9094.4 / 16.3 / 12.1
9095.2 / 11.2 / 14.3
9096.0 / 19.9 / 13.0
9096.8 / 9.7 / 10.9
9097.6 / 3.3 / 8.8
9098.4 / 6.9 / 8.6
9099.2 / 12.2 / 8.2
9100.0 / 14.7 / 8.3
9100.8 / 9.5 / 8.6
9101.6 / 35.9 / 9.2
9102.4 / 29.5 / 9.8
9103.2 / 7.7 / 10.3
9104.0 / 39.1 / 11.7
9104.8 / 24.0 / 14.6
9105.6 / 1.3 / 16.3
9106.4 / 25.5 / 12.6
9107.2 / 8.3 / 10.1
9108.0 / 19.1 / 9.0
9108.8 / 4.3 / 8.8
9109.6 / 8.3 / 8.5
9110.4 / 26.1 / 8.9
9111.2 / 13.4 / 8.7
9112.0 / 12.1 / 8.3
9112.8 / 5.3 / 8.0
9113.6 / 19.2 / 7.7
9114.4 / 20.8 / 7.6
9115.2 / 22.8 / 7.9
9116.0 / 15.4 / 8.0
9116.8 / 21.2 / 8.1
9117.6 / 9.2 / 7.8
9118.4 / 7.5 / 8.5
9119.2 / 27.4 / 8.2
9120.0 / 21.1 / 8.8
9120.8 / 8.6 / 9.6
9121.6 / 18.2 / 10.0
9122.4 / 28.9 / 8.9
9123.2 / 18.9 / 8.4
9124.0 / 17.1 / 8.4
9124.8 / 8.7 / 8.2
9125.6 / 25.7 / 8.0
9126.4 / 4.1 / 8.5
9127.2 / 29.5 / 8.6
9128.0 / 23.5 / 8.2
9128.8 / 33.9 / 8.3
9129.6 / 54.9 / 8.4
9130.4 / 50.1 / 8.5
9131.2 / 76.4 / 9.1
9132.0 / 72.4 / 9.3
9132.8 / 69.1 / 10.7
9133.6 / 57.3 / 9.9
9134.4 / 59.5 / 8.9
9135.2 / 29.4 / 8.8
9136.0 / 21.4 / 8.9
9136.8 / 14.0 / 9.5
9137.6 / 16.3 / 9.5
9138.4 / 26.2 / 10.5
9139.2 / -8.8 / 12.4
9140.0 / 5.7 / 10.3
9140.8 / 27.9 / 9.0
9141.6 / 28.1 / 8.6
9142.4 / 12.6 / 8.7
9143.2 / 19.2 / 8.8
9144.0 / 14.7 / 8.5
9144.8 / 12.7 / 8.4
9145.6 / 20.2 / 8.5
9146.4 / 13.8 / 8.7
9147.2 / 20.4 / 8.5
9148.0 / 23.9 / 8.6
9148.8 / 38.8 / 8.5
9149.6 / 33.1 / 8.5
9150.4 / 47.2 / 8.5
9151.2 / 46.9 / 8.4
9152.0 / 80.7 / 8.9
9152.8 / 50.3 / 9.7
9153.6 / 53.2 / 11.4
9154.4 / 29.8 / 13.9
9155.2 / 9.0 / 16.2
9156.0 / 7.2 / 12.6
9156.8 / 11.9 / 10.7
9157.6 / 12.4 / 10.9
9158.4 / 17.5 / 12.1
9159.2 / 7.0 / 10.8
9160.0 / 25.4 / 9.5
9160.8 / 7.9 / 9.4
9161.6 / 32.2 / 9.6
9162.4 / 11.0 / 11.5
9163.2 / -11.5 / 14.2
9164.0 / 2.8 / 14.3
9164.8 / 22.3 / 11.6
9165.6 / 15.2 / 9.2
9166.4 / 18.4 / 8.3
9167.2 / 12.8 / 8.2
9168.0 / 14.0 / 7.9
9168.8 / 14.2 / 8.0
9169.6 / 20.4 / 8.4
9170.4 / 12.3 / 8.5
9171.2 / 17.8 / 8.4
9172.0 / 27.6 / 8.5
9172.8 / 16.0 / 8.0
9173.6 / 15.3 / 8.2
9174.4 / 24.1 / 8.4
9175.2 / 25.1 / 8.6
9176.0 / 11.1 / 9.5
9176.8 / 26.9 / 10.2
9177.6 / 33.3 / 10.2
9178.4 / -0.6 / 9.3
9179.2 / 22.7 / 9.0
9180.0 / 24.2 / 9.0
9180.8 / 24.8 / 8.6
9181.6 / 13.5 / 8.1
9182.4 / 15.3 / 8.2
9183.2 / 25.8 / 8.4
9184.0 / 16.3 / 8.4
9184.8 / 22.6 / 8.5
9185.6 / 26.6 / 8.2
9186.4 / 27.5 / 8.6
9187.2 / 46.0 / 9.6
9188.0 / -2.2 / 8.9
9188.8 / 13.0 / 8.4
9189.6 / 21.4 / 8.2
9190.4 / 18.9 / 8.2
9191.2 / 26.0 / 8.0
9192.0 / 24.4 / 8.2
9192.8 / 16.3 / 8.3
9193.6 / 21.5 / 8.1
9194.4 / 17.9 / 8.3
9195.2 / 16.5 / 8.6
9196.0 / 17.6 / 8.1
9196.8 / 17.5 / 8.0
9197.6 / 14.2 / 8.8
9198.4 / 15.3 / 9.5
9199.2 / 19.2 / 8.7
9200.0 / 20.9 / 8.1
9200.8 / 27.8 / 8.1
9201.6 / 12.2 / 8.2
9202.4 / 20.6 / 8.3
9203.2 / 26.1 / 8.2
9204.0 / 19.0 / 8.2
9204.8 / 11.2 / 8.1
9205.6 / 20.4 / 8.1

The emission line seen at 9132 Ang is [S II] 6716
